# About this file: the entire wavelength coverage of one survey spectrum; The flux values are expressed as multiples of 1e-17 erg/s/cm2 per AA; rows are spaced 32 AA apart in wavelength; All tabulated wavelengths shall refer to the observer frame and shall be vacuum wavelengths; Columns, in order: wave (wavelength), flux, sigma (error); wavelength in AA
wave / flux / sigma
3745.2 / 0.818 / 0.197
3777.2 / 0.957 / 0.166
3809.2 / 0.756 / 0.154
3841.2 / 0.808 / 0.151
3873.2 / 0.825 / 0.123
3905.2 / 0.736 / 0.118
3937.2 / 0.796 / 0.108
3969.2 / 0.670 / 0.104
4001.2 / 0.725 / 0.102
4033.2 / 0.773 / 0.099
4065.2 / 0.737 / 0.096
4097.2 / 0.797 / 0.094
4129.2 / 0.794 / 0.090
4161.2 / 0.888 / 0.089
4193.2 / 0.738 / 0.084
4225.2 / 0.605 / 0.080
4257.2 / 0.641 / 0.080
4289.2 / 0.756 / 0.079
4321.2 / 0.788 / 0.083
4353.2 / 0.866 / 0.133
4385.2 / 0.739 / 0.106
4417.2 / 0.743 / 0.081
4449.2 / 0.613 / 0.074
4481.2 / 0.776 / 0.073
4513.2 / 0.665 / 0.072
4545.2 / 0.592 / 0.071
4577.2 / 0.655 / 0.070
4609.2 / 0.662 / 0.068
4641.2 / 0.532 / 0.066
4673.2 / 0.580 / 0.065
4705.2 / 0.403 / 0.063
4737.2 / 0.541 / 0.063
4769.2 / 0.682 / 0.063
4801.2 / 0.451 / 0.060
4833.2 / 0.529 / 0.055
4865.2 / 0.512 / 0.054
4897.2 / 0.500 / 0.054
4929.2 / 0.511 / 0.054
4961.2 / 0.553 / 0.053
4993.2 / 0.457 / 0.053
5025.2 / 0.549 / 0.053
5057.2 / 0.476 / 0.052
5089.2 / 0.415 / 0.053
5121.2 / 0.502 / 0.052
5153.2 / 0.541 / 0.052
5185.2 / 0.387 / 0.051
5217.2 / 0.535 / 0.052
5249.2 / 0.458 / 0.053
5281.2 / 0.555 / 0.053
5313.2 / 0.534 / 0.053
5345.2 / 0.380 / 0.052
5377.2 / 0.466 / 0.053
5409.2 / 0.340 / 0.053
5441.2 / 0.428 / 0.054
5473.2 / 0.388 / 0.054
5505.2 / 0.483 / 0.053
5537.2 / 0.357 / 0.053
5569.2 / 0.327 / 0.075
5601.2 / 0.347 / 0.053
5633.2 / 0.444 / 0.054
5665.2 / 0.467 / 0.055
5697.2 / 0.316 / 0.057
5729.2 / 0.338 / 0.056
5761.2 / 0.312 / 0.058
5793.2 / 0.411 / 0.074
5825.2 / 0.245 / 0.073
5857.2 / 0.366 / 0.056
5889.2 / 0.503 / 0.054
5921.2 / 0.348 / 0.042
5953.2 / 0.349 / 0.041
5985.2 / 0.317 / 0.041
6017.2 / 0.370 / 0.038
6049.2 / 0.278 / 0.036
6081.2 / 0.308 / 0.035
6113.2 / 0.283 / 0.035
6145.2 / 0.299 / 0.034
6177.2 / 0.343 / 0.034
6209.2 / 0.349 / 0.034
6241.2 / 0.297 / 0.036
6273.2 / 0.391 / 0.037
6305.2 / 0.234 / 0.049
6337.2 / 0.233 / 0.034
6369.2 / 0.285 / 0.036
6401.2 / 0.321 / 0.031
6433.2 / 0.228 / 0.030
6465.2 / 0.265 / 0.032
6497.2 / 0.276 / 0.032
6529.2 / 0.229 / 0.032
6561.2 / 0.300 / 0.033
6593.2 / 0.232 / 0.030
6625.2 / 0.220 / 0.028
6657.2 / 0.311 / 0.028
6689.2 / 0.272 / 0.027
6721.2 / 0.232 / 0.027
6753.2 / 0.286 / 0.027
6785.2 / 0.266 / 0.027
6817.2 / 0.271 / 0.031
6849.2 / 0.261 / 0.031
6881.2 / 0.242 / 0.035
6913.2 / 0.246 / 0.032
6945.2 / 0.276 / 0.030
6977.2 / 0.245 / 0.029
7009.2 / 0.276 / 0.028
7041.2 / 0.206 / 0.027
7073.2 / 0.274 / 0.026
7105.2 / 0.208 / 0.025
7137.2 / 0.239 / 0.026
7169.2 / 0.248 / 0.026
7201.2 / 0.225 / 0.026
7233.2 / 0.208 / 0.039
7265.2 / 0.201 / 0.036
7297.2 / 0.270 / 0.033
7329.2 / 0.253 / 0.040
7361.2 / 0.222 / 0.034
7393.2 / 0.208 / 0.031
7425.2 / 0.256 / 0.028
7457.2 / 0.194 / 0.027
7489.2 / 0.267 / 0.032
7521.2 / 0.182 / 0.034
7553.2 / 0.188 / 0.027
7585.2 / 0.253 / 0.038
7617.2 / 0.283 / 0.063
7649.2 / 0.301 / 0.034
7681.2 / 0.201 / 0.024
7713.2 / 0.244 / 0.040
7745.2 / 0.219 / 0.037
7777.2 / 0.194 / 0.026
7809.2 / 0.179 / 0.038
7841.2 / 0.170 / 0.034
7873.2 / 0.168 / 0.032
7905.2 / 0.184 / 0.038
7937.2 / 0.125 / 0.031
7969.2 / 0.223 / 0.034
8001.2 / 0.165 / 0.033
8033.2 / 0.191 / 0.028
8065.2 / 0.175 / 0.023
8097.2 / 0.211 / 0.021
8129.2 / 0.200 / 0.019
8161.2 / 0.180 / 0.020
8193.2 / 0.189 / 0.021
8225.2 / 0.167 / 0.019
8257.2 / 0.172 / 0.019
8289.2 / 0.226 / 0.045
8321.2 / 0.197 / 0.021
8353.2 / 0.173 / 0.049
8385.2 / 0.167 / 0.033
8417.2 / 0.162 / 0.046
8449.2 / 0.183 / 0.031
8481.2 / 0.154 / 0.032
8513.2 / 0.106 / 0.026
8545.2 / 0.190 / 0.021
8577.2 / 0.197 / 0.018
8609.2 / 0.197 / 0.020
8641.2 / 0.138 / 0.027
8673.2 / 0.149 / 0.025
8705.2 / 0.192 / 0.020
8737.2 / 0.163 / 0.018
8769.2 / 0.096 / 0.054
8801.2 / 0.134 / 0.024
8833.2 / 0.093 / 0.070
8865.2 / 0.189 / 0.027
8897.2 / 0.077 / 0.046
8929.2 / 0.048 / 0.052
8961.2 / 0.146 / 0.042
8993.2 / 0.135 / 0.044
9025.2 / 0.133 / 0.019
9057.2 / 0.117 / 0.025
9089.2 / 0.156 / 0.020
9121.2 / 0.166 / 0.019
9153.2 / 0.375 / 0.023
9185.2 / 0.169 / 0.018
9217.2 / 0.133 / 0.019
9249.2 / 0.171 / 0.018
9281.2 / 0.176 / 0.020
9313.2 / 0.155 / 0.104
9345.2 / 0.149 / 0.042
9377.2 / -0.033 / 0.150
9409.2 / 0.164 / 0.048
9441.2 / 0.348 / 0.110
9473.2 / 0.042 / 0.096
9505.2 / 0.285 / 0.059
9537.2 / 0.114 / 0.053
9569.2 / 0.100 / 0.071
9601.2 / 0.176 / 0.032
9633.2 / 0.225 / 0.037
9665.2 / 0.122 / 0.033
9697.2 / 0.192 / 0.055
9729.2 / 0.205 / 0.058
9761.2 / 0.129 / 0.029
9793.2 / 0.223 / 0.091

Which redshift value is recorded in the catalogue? 1.46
